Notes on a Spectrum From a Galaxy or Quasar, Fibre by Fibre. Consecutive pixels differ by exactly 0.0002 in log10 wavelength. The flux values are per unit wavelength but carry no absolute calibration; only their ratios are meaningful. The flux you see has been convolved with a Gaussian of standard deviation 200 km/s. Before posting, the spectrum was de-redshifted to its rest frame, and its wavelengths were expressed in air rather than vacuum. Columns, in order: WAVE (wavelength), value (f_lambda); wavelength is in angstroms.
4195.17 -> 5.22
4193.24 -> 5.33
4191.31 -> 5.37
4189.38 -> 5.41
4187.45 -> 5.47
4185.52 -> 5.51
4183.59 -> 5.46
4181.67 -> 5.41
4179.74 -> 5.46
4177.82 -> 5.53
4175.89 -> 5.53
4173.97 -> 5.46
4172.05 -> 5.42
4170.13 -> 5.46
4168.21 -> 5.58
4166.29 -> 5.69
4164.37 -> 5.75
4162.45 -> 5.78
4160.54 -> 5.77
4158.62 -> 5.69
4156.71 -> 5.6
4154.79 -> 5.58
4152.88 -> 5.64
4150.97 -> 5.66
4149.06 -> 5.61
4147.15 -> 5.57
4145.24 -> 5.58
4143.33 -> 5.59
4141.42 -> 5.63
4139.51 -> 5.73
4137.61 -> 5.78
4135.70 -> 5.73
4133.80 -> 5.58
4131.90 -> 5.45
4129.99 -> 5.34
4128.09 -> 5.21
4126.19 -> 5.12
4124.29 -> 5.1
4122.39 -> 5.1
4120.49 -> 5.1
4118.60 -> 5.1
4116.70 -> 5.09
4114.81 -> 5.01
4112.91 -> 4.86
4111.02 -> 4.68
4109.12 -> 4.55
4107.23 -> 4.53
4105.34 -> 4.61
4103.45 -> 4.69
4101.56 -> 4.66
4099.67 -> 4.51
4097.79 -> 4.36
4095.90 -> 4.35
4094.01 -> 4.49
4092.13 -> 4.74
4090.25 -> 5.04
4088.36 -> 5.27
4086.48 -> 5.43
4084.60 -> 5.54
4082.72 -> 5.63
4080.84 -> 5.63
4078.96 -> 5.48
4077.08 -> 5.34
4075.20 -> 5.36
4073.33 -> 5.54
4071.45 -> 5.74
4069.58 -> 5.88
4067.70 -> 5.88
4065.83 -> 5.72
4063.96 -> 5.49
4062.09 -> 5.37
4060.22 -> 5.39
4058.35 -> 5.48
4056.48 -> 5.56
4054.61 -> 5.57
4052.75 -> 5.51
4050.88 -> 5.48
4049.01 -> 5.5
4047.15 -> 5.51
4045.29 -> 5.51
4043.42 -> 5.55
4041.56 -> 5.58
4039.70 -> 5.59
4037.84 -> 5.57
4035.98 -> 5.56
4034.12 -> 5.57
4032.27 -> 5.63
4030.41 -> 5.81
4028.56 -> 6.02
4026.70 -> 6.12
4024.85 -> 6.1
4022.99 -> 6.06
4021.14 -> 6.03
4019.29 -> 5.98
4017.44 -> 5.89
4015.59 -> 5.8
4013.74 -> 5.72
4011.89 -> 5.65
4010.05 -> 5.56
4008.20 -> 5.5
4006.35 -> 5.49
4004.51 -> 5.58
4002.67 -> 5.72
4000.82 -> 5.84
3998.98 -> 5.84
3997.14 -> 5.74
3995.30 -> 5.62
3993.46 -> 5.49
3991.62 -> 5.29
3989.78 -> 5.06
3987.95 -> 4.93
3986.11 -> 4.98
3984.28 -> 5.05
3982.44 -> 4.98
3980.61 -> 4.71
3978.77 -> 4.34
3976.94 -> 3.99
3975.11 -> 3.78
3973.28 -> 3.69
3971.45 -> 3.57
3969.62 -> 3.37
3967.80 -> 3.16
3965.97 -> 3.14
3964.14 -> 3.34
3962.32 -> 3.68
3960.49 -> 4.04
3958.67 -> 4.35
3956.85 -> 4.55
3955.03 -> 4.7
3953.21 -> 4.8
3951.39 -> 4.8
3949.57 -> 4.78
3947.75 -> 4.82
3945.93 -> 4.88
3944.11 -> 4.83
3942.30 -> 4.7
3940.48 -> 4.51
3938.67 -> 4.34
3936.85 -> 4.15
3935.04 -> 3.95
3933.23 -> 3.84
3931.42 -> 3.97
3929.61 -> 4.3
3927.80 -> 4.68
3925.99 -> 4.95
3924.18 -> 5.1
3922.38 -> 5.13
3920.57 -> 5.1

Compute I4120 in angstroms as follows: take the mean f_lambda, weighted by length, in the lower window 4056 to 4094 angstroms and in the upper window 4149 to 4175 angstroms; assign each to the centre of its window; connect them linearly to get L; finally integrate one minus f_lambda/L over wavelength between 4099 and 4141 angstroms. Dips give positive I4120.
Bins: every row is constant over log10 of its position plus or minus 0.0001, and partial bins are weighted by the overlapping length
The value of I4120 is 3.5 angstroms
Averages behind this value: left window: 5.45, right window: 5.62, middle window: 5.08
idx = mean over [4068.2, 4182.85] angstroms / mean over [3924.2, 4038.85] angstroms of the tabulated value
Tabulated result 1.08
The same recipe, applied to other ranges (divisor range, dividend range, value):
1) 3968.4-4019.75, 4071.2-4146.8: 1.01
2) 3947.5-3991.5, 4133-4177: 1.31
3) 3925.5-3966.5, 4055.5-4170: 1.22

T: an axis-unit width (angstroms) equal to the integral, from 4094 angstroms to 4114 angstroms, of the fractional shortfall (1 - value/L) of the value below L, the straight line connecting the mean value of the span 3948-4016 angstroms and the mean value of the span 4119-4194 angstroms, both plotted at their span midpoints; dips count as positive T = 2.67 angstroms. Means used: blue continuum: 4.77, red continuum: 5.5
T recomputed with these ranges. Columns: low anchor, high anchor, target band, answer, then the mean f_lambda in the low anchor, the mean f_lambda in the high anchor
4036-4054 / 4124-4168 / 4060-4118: 4.54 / 5.54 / 5.58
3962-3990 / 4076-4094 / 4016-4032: -4.68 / 4.1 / 5.3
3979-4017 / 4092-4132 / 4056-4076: -2.03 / 5.41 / 4.84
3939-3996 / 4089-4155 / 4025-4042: -3.61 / 4.44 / 5.12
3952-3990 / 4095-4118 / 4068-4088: -4.35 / 4.19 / 4.67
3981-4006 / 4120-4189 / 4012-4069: -2.75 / 5.38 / 5.52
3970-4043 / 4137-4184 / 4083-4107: 2.95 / 5.36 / 5.6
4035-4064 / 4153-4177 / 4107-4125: 2.08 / 5.51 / 5.61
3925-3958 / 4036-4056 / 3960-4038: 0.18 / 4.53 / 5.54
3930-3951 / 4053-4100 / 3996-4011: -2.50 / 4.44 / 5.32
